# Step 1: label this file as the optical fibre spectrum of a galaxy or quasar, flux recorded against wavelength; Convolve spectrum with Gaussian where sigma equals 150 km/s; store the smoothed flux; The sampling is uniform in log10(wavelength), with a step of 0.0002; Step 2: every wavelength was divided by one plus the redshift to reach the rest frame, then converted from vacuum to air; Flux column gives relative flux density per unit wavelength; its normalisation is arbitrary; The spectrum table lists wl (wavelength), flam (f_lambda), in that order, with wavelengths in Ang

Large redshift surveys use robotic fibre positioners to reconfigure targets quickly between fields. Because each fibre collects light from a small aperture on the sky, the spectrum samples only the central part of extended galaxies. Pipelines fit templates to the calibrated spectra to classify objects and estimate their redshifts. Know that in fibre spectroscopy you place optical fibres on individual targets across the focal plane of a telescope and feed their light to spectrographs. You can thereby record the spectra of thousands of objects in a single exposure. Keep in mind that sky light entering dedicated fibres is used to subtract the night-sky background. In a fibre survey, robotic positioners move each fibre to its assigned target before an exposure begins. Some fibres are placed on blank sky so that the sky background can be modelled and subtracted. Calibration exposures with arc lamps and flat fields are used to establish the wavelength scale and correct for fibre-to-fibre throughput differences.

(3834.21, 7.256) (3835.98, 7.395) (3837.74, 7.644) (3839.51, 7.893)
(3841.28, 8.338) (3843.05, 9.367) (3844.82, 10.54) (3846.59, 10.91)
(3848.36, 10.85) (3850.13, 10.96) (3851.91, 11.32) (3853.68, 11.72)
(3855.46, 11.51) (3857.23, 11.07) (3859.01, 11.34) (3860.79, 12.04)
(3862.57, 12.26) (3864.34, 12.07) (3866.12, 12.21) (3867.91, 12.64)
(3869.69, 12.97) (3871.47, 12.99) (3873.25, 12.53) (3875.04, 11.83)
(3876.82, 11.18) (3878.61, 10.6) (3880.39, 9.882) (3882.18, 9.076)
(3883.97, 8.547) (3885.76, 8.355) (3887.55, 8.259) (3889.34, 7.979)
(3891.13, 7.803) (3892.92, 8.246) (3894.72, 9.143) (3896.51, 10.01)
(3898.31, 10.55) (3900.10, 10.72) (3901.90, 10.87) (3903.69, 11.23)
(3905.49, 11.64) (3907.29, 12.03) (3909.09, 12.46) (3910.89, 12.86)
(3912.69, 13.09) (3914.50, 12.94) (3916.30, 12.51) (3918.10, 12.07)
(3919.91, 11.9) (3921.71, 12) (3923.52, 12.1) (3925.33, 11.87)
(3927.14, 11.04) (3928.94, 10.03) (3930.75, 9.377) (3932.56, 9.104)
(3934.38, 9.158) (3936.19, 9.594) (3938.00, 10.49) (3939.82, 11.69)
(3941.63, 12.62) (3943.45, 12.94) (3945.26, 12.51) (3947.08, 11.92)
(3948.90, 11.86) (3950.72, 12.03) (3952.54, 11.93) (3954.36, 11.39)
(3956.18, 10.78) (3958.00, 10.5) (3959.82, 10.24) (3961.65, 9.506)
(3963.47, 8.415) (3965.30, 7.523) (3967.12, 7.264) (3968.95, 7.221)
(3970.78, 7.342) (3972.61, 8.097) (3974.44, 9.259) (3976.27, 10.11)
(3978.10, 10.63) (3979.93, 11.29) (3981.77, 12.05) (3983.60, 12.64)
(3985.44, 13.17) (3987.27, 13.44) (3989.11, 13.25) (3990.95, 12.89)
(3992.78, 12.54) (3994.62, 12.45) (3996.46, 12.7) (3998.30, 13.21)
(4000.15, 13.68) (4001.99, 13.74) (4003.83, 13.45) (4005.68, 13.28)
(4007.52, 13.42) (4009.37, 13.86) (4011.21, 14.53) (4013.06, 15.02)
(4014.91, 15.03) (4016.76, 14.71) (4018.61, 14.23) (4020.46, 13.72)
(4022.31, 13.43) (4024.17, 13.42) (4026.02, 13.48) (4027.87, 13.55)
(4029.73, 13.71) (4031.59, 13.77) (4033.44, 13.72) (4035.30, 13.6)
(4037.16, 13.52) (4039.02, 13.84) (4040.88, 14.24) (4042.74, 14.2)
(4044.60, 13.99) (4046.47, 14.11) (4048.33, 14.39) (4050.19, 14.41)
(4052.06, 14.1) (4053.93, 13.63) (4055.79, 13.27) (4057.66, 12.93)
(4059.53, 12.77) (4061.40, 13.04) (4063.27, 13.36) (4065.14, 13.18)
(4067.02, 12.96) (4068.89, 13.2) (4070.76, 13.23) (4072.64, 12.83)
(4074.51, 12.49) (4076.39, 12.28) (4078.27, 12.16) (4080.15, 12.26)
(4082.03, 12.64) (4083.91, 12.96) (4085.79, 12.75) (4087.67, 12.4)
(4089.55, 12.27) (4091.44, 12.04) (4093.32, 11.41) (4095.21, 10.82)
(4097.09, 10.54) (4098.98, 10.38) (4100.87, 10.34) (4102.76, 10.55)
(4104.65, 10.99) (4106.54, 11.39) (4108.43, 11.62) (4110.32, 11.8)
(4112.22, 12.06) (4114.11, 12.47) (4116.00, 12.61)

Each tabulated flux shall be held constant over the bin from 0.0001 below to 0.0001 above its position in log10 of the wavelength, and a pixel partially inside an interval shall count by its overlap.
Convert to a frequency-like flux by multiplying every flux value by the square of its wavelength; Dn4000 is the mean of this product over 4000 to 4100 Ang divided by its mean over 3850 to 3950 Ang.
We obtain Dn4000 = 1.3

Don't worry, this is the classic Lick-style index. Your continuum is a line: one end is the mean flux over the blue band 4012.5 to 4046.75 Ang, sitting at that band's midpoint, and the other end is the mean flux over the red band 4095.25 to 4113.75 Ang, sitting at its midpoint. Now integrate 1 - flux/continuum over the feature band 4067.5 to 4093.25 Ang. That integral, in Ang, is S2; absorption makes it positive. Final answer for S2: -1.1 Ang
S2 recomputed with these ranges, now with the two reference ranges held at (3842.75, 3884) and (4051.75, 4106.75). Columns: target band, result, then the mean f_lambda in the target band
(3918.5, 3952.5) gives 1.2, 11.3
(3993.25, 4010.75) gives -2.0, 13.3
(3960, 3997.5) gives 4.0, 10.6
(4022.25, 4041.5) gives -2.5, 13.7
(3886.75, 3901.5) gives 3.0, 9.15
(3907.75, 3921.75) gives -1.1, 12.5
